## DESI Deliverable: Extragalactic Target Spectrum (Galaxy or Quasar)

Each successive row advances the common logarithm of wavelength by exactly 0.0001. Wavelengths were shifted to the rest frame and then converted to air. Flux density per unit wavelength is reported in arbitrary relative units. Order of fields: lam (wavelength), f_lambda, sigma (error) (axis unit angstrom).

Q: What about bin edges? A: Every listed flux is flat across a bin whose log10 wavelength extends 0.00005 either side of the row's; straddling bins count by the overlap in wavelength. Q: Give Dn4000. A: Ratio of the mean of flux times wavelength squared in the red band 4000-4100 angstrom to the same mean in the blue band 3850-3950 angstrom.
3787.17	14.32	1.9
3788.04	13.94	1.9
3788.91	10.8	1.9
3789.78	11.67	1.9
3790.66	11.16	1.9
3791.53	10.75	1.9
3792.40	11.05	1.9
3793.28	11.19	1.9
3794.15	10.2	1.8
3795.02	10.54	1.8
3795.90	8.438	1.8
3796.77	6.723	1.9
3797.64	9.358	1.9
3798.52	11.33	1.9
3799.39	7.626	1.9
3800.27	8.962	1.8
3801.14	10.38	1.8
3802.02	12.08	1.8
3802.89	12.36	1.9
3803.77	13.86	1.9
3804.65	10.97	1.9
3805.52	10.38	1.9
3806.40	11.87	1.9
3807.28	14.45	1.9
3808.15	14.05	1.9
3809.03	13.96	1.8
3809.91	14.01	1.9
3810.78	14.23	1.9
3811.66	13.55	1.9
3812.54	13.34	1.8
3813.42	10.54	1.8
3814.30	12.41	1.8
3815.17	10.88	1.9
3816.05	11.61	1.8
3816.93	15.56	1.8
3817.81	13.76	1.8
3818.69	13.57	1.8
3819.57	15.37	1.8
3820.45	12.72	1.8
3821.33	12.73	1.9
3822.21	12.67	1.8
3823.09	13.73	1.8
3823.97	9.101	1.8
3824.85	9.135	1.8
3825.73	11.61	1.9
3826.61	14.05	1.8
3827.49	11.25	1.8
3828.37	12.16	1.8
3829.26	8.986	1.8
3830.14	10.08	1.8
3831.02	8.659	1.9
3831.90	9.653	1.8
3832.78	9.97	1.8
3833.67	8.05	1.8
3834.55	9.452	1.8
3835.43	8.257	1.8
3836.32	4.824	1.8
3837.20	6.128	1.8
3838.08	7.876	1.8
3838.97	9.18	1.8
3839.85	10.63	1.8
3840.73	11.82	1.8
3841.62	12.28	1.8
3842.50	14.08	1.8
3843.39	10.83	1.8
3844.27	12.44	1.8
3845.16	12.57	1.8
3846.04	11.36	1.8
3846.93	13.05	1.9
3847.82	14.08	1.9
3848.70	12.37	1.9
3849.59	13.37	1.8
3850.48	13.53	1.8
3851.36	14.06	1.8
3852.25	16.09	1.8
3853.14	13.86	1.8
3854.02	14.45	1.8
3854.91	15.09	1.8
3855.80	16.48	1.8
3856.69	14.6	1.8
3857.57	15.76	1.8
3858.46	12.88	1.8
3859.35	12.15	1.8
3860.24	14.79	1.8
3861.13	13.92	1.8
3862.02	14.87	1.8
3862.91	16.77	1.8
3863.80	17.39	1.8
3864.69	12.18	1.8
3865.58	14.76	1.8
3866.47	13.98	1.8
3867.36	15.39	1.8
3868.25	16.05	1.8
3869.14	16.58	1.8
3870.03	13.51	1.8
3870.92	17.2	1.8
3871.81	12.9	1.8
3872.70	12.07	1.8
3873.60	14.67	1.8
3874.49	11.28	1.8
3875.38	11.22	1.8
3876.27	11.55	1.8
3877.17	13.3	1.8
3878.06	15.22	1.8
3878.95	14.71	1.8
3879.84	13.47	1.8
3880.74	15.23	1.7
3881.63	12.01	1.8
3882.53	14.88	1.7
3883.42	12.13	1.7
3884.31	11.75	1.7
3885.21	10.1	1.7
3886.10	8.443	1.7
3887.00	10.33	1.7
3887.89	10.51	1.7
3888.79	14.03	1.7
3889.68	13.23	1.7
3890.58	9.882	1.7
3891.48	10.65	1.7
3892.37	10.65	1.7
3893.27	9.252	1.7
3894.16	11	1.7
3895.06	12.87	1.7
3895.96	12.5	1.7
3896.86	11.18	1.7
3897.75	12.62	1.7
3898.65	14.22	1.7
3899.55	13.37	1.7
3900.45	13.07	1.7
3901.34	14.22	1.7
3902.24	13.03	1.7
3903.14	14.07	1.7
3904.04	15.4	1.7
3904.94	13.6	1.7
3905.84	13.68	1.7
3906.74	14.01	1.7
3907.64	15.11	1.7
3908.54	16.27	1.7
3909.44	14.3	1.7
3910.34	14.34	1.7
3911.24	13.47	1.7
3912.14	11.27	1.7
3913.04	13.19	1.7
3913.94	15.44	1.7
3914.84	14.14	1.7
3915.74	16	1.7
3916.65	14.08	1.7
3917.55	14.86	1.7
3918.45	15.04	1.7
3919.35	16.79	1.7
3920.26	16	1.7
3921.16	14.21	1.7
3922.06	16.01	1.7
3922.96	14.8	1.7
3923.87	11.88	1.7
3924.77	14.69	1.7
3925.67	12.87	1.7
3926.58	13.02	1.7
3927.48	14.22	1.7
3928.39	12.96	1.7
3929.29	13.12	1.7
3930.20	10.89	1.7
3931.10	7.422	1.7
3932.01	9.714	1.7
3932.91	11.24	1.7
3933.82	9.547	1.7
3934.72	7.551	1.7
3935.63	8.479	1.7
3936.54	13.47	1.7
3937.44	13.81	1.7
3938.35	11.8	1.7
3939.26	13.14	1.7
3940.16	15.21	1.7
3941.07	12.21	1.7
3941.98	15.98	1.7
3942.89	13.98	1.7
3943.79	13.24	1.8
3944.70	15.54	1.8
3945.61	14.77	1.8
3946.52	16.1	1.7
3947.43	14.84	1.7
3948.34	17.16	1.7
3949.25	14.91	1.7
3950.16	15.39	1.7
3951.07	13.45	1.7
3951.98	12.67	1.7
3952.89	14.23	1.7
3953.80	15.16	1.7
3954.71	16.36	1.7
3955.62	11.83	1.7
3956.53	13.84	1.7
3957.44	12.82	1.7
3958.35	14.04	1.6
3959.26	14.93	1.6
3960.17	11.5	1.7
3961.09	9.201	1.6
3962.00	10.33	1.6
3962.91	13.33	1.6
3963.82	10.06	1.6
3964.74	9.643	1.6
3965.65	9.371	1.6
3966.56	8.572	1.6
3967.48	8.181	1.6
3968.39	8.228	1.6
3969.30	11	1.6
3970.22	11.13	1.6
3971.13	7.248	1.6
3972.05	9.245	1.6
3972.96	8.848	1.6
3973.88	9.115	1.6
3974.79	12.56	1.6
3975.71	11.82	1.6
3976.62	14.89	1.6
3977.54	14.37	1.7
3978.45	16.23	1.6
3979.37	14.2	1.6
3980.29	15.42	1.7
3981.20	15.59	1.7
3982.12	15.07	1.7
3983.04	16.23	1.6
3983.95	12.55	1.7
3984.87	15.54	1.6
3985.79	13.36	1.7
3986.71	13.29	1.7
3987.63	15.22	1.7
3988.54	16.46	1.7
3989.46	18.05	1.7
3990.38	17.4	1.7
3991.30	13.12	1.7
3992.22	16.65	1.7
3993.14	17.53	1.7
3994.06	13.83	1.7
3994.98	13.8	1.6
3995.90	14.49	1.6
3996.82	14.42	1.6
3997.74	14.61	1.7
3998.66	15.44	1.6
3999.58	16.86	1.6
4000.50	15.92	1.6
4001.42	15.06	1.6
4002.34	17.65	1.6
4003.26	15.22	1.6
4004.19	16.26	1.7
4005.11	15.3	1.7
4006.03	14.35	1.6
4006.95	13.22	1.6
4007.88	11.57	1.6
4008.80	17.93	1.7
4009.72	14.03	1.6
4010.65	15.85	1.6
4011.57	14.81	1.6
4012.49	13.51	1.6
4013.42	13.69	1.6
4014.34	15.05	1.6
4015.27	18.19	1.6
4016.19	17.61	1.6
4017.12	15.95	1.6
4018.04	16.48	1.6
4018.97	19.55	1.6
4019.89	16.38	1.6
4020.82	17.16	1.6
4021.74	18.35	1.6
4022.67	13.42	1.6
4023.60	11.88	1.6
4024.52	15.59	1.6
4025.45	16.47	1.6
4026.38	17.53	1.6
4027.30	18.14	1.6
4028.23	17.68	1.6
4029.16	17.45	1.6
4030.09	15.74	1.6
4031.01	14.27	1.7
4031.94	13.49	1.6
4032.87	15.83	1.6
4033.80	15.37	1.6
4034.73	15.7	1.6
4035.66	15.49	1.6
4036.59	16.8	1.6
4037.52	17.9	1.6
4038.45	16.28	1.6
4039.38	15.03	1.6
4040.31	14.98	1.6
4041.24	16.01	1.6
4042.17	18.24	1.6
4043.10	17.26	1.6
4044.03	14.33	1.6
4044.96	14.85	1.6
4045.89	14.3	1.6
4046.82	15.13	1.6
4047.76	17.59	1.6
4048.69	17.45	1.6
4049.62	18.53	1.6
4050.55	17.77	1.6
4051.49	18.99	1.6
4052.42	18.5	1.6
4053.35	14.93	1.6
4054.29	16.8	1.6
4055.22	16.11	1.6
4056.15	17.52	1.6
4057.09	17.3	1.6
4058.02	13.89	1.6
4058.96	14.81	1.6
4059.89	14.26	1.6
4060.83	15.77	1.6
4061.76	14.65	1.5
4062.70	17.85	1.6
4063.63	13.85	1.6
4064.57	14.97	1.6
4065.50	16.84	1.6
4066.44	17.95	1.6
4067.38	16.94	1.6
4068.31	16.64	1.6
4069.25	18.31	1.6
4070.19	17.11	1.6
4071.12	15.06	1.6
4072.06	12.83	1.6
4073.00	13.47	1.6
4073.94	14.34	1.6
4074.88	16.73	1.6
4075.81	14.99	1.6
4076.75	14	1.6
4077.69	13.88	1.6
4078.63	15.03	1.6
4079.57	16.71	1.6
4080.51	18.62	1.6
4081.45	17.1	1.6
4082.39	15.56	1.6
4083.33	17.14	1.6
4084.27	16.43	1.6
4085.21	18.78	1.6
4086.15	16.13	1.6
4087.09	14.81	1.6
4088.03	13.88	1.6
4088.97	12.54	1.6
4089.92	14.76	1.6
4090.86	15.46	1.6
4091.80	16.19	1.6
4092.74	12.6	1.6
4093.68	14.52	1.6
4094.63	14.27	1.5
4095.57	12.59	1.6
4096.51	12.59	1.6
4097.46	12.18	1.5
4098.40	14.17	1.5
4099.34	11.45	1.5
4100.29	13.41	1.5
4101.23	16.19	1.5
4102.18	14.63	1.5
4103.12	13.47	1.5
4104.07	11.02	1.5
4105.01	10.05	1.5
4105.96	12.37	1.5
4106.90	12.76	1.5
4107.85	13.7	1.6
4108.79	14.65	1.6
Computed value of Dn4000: 1.25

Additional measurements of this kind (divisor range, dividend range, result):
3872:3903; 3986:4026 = 1.34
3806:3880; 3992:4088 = 1.38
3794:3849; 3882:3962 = 1.23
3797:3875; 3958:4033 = 1.24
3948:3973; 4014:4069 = 1.42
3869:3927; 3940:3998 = 1.04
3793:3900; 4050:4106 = 1.39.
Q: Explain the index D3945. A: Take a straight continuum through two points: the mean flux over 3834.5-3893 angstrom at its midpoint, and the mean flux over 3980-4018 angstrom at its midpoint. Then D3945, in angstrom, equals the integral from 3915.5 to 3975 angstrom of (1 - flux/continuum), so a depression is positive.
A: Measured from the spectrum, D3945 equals 6.9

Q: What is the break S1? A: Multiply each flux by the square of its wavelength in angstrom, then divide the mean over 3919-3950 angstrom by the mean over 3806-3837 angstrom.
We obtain 1.2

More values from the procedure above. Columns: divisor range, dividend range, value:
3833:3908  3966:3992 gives 1.07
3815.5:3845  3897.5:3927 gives 1.35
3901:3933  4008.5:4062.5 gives 1.24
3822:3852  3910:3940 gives 1.25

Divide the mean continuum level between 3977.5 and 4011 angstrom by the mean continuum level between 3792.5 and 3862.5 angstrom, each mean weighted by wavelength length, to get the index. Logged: 1.28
